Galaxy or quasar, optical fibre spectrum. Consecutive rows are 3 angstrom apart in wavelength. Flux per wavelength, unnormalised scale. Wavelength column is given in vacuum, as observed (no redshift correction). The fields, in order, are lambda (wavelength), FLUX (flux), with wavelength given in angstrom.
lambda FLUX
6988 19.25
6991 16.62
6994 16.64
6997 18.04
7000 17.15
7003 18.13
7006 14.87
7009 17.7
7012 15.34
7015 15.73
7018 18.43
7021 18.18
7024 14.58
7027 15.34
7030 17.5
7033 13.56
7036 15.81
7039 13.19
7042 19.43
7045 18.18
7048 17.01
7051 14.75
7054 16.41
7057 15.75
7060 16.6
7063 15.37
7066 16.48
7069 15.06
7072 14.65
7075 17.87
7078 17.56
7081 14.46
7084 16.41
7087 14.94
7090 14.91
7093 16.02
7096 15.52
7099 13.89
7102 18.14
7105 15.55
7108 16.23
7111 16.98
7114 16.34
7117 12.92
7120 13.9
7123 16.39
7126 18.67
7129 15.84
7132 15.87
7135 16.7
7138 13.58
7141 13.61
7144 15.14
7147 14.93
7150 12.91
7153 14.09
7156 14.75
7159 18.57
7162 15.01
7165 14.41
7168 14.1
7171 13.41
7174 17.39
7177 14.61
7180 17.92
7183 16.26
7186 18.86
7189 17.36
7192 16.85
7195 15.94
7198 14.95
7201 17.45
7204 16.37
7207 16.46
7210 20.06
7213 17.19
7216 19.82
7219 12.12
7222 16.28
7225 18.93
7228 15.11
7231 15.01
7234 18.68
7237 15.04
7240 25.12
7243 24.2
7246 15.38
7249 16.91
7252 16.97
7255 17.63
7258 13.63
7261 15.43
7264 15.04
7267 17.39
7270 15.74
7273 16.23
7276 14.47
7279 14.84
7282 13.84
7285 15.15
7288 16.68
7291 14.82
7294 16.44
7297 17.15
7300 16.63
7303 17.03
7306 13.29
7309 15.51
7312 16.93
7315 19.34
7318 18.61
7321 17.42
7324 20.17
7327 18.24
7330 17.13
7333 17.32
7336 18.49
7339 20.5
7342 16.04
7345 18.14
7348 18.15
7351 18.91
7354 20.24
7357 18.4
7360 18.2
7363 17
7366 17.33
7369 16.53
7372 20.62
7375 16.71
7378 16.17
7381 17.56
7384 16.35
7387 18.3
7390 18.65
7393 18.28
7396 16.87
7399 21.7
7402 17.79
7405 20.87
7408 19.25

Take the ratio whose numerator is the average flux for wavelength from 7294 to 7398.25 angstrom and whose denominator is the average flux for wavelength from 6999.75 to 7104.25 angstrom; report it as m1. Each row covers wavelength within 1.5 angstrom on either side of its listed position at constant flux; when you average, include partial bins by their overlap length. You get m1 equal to 1.10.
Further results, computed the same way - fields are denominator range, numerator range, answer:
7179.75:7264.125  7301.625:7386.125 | 1.03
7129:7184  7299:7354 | 1.17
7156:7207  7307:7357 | 1.12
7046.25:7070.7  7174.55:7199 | 1.04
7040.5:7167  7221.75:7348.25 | 1.08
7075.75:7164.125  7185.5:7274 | 1.10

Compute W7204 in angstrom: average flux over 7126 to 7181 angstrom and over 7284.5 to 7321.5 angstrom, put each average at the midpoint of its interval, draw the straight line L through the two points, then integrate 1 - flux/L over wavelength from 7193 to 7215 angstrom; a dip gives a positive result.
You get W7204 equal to -1.83 angstrom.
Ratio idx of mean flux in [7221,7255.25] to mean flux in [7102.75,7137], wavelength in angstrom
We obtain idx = 1.13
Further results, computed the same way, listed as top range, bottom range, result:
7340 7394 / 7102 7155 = 1.17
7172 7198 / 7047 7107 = 1.05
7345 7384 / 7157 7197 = 1.11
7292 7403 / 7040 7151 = 1.12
